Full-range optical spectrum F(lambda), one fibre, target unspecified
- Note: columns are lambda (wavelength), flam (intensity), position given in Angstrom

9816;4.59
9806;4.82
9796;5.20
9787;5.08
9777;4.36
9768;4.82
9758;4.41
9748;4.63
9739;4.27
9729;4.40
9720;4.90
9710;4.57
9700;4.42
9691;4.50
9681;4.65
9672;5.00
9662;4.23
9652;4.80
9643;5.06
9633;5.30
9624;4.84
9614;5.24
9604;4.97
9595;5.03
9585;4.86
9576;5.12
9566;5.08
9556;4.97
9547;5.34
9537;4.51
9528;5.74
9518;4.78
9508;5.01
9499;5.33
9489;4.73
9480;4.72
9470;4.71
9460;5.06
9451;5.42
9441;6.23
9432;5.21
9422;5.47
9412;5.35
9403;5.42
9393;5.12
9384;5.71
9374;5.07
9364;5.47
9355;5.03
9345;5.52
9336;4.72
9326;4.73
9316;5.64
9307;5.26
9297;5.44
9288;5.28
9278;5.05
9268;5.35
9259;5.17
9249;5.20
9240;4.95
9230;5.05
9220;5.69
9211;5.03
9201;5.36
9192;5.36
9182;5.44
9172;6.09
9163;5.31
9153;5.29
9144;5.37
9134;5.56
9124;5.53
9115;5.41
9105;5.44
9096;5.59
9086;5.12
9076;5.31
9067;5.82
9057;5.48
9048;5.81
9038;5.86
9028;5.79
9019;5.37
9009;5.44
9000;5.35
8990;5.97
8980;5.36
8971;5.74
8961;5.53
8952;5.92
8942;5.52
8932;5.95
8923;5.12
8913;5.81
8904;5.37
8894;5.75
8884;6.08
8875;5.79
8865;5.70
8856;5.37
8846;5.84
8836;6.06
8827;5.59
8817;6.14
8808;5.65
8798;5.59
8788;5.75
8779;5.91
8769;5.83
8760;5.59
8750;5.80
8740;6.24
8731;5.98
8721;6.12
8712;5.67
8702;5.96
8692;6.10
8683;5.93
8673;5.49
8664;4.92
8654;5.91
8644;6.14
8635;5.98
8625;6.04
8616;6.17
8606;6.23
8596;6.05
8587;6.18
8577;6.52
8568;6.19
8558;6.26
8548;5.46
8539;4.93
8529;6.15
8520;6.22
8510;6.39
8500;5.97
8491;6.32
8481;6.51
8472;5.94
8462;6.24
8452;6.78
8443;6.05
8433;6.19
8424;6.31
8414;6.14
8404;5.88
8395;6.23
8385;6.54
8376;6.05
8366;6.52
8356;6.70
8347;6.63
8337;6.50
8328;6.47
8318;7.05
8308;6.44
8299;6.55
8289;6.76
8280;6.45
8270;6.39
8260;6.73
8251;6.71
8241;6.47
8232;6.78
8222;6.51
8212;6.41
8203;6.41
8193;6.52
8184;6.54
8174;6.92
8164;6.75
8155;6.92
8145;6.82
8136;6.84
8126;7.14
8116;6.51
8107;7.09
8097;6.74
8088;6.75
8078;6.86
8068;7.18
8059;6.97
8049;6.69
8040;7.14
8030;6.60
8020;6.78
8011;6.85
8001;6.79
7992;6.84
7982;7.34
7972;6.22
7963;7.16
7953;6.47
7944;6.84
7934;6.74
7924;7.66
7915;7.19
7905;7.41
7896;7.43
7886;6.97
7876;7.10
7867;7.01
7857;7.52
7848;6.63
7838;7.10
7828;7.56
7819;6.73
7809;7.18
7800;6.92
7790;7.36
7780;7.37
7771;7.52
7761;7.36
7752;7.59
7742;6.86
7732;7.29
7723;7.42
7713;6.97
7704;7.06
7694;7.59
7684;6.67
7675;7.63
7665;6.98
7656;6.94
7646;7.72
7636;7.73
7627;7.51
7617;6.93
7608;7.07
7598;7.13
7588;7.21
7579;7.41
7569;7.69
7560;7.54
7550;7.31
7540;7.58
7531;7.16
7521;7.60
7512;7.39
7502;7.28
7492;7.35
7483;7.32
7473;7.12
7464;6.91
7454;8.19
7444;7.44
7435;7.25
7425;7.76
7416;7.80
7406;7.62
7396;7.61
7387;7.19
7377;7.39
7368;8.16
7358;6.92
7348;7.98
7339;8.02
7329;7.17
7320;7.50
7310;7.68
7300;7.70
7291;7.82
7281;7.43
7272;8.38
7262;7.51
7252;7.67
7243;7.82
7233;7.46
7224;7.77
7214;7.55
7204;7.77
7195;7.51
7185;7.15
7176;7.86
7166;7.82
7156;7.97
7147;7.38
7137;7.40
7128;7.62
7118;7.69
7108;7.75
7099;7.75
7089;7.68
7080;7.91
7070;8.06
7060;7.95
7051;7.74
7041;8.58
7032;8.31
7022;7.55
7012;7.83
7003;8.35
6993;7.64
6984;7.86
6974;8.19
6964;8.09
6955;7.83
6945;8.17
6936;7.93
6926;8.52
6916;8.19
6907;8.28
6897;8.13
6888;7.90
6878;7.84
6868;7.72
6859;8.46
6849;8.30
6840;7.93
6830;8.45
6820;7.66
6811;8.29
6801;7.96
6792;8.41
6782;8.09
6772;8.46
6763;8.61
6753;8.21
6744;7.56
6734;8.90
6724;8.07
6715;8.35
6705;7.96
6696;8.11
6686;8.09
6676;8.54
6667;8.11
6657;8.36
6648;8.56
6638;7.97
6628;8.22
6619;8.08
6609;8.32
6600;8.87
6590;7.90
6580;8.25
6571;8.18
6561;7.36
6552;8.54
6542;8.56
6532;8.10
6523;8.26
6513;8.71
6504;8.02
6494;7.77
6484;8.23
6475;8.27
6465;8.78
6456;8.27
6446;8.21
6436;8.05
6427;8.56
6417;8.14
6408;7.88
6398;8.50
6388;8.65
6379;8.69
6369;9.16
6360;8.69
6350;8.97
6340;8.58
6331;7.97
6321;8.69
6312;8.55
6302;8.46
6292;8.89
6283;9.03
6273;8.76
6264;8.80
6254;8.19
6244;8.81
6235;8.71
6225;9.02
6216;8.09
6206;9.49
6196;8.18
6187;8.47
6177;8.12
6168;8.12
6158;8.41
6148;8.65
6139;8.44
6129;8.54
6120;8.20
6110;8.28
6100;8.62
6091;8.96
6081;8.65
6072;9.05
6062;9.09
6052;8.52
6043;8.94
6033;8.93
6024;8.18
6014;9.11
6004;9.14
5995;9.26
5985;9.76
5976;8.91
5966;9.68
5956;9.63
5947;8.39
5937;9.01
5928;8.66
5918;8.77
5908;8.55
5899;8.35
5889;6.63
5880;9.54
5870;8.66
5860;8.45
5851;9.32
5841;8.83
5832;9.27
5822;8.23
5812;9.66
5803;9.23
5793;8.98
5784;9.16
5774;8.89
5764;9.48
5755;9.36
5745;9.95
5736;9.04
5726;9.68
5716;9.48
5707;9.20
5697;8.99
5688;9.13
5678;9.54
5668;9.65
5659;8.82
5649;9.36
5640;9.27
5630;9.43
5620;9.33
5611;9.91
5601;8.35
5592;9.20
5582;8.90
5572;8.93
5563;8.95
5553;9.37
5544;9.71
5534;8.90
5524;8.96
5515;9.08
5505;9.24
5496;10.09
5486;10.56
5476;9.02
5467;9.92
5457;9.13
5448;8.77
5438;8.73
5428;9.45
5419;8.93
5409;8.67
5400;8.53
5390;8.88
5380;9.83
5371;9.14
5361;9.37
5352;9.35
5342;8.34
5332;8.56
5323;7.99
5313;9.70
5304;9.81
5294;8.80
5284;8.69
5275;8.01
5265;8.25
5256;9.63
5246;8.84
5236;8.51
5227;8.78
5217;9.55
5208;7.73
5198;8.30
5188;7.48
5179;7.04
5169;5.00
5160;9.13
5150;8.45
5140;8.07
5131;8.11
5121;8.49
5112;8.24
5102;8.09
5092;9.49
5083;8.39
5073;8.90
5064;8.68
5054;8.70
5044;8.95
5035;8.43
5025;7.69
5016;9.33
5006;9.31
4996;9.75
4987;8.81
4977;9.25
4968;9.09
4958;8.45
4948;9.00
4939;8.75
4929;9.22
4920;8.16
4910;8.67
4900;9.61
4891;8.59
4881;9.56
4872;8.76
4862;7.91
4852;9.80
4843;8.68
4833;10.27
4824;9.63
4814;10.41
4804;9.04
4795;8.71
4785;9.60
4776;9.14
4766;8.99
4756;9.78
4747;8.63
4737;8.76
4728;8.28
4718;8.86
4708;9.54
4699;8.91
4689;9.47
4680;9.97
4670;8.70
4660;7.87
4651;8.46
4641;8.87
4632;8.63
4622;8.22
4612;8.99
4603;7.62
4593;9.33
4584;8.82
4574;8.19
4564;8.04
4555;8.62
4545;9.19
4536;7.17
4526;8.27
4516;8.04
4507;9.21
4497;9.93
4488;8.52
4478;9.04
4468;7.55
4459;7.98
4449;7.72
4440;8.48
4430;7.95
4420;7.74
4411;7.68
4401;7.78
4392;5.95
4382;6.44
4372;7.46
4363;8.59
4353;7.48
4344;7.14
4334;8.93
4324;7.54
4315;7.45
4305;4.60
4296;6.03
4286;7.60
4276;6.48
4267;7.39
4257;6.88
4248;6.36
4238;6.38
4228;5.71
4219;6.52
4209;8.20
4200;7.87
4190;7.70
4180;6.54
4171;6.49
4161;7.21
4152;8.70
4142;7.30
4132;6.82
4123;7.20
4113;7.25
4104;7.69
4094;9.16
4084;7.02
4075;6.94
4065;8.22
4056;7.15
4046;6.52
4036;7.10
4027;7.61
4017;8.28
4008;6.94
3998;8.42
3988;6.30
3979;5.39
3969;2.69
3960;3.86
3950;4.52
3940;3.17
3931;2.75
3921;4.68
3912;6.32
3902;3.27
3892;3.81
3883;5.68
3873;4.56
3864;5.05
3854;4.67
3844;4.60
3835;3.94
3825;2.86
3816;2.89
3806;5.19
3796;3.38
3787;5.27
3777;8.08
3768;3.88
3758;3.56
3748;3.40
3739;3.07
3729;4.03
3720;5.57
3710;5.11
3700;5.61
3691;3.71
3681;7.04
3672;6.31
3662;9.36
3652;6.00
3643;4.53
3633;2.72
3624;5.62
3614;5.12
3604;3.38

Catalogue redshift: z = 0.000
